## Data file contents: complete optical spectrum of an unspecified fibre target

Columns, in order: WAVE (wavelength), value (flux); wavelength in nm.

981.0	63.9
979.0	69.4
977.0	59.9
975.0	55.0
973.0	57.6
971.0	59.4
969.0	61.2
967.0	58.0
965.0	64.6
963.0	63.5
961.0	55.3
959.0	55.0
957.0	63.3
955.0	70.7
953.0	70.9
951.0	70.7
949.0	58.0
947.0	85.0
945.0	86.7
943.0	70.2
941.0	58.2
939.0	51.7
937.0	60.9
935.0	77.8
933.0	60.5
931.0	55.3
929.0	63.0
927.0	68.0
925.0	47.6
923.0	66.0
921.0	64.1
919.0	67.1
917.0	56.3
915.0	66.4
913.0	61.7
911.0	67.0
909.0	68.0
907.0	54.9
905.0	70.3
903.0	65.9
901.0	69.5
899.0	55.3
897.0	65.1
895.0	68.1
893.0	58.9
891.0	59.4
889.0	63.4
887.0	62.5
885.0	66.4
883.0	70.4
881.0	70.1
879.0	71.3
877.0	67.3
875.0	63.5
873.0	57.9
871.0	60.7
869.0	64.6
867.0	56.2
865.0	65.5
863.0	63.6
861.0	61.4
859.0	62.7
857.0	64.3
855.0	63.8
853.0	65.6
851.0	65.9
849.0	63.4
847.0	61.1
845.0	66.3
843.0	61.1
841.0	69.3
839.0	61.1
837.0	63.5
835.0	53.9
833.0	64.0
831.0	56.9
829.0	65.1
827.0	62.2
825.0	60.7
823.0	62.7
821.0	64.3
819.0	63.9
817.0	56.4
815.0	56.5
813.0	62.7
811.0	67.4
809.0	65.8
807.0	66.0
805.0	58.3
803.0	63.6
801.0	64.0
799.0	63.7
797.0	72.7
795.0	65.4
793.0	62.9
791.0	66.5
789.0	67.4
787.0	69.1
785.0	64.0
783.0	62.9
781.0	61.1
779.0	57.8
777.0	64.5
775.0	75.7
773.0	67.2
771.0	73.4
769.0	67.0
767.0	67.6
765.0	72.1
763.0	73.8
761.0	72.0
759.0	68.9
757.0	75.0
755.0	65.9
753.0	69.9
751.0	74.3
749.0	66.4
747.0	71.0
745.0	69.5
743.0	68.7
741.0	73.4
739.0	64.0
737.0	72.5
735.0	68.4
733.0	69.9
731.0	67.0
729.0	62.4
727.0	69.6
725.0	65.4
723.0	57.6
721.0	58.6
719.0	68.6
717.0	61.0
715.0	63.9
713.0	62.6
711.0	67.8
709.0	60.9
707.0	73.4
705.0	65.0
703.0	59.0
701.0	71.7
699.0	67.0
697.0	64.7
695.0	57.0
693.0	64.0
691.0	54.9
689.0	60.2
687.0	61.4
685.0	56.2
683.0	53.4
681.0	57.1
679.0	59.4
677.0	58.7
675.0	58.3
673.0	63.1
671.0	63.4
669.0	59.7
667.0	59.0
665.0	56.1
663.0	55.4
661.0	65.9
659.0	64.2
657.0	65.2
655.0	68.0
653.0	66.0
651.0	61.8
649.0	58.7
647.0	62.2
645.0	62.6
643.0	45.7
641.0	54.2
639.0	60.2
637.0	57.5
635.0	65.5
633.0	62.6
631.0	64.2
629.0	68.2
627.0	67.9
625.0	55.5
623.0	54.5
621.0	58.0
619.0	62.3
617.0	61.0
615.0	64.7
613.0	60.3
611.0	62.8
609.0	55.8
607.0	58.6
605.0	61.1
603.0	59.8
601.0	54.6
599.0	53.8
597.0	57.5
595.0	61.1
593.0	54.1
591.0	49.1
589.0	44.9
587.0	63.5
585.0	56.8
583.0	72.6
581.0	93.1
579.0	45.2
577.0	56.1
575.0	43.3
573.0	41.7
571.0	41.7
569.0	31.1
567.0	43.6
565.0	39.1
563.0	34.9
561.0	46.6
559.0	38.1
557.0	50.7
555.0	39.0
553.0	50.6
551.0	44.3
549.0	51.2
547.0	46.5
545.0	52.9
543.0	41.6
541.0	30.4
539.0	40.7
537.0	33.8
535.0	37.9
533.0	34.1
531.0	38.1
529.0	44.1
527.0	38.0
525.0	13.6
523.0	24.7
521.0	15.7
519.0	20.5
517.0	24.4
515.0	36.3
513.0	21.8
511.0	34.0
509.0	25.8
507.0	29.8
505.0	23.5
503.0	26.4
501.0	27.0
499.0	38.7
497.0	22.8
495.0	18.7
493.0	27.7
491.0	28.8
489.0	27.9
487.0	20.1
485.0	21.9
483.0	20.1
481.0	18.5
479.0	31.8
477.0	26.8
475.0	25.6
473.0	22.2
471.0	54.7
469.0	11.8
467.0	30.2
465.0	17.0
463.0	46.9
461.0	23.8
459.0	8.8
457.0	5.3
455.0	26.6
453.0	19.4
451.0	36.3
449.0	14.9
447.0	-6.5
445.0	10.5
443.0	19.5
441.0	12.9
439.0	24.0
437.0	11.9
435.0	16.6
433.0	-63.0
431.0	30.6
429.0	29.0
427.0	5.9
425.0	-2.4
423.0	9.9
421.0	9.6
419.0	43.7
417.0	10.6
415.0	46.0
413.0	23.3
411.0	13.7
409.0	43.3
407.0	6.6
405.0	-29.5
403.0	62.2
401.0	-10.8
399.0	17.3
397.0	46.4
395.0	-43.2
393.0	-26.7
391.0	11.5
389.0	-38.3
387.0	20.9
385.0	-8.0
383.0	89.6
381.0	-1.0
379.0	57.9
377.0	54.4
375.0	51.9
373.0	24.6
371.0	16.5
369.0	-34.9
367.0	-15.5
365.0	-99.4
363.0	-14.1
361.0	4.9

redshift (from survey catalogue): 0.32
